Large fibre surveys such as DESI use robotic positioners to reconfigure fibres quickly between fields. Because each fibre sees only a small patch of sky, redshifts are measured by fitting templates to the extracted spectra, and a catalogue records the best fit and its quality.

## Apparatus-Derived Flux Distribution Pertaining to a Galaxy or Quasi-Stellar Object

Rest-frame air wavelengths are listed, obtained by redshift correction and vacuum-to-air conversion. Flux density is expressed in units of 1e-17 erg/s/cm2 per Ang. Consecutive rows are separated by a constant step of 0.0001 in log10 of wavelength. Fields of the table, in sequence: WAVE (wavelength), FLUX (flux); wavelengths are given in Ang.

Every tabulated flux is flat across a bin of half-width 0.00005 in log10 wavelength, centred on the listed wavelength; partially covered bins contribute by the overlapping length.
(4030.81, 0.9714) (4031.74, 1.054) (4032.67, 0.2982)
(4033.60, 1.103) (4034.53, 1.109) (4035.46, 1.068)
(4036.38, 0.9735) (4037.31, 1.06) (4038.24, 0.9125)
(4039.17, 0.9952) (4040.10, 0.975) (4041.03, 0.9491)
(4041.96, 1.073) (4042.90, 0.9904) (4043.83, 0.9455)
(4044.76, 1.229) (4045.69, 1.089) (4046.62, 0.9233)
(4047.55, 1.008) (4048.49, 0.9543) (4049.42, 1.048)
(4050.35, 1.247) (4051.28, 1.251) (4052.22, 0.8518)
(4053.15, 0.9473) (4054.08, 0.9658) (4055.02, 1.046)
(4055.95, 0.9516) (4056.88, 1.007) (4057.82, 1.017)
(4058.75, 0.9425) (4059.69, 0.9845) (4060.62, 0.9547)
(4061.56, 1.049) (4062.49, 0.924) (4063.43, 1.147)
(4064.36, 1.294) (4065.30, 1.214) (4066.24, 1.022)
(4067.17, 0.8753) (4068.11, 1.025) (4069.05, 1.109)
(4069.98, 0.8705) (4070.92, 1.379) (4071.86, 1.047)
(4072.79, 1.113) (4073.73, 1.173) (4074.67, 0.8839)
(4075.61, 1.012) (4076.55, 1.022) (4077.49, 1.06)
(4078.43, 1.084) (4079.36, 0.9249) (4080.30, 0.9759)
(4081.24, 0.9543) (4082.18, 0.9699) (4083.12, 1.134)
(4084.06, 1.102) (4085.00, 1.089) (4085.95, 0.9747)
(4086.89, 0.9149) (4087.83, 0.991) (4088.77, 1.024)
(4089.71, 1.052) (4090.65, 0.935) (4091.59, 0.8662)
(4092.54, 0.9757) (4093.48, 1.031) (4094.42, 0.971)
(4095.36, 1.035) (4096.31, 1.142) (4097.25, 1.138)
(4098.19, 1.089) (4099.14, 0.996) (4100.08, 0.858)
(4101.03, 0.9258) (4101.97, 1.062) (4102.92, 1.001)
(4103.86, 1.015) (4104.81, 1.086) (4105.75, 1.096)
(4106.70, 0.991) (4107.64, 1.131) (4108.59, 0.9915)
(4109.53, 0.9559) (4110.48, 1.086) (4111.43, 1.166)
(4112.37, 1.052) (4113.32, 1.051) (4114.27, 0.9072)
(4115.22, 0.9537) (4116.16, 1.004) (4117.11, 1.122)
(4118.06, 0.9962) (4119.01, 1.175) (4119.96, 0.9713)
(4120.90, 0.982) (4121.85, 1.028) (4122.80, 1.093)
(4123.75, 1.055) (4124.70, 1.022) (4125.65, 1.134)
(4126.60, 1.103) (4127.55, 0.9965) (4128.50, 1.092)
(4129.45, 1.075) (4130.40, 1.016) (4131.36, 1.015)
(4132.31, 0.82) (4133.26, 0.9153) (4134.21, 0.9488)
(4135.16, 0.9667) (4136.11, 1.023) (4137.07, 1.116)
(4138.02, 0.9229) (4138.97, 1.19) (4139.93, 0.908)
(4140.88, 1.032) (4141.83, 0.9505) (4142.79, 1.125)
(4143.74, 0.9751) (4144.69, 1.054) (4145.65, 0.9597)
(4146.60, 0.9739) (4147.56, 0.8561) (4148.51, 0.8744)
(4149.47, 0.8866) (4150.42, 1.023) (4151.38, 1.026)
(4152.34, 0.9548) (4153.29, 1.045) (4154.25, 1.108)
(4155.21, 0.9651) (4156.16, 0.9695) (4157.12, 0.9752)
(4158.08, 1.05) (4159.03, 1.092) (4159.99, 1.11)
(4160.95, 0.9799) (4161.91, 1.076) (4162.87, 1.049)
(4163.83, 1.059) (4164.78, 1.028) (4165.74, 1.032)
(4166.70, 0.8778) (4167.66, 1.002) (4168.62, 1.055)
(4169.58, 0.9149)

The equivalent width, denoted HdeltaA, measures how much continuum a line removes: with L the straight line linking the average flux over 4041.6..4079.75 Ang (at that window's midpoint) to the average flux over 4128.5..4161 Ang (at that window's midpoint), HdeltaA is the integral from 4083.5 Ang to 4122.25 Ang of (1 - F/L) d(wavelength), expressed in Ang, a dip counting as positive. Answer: -0.14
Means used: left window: 1.04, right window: 0.999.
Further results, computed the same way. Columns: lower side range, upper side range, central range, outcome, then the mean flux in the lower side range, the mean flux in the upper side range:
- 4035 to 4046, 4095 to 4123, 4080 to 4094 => 0.4 Ang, 1.02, 1.04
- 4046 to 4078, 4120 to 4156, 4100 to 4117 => -0.1 Ang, 1.04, 1.01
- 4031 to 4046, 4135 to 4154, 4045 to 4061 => -0.4 Ang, 0.988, 0.995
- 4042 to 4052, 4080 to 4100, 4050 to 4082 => 0.1 Ang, 1.06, 1.01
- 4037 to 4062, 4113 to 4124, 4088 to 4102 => 0.2 Ang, 1.01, 1.03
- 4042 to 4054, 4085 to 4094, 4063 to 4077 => -1.0 Ang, 1.04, 0.98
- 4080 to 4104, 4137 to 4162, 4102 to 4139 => -0.9 Ang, 1.01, 1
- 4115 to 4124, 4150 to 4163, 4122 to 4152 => 0.9 Ang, 1.04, 1.03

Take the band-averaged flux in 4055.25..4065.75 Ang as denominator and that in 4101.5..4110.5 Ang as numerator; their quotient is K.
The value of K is 1.00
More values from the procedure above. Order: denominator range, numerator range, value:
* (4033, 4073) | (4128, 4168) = 0.97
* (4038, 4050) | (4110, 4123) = 1.03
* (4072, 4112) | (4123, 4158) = 0.98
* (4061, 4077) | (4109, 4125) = 0.97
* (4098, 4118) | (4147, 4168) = 0.98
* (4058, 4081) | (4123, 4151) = 0.96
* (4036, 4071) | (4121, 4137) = 0.99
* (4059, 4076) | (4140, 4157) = 0.93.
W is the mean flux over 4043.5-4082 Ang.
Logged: 1.04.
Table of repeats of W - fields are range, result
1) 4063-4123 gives 1.04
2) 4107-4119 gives 1.04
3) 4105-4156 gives 1.02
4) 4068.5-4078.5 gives 1.07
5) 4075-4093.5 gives 1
